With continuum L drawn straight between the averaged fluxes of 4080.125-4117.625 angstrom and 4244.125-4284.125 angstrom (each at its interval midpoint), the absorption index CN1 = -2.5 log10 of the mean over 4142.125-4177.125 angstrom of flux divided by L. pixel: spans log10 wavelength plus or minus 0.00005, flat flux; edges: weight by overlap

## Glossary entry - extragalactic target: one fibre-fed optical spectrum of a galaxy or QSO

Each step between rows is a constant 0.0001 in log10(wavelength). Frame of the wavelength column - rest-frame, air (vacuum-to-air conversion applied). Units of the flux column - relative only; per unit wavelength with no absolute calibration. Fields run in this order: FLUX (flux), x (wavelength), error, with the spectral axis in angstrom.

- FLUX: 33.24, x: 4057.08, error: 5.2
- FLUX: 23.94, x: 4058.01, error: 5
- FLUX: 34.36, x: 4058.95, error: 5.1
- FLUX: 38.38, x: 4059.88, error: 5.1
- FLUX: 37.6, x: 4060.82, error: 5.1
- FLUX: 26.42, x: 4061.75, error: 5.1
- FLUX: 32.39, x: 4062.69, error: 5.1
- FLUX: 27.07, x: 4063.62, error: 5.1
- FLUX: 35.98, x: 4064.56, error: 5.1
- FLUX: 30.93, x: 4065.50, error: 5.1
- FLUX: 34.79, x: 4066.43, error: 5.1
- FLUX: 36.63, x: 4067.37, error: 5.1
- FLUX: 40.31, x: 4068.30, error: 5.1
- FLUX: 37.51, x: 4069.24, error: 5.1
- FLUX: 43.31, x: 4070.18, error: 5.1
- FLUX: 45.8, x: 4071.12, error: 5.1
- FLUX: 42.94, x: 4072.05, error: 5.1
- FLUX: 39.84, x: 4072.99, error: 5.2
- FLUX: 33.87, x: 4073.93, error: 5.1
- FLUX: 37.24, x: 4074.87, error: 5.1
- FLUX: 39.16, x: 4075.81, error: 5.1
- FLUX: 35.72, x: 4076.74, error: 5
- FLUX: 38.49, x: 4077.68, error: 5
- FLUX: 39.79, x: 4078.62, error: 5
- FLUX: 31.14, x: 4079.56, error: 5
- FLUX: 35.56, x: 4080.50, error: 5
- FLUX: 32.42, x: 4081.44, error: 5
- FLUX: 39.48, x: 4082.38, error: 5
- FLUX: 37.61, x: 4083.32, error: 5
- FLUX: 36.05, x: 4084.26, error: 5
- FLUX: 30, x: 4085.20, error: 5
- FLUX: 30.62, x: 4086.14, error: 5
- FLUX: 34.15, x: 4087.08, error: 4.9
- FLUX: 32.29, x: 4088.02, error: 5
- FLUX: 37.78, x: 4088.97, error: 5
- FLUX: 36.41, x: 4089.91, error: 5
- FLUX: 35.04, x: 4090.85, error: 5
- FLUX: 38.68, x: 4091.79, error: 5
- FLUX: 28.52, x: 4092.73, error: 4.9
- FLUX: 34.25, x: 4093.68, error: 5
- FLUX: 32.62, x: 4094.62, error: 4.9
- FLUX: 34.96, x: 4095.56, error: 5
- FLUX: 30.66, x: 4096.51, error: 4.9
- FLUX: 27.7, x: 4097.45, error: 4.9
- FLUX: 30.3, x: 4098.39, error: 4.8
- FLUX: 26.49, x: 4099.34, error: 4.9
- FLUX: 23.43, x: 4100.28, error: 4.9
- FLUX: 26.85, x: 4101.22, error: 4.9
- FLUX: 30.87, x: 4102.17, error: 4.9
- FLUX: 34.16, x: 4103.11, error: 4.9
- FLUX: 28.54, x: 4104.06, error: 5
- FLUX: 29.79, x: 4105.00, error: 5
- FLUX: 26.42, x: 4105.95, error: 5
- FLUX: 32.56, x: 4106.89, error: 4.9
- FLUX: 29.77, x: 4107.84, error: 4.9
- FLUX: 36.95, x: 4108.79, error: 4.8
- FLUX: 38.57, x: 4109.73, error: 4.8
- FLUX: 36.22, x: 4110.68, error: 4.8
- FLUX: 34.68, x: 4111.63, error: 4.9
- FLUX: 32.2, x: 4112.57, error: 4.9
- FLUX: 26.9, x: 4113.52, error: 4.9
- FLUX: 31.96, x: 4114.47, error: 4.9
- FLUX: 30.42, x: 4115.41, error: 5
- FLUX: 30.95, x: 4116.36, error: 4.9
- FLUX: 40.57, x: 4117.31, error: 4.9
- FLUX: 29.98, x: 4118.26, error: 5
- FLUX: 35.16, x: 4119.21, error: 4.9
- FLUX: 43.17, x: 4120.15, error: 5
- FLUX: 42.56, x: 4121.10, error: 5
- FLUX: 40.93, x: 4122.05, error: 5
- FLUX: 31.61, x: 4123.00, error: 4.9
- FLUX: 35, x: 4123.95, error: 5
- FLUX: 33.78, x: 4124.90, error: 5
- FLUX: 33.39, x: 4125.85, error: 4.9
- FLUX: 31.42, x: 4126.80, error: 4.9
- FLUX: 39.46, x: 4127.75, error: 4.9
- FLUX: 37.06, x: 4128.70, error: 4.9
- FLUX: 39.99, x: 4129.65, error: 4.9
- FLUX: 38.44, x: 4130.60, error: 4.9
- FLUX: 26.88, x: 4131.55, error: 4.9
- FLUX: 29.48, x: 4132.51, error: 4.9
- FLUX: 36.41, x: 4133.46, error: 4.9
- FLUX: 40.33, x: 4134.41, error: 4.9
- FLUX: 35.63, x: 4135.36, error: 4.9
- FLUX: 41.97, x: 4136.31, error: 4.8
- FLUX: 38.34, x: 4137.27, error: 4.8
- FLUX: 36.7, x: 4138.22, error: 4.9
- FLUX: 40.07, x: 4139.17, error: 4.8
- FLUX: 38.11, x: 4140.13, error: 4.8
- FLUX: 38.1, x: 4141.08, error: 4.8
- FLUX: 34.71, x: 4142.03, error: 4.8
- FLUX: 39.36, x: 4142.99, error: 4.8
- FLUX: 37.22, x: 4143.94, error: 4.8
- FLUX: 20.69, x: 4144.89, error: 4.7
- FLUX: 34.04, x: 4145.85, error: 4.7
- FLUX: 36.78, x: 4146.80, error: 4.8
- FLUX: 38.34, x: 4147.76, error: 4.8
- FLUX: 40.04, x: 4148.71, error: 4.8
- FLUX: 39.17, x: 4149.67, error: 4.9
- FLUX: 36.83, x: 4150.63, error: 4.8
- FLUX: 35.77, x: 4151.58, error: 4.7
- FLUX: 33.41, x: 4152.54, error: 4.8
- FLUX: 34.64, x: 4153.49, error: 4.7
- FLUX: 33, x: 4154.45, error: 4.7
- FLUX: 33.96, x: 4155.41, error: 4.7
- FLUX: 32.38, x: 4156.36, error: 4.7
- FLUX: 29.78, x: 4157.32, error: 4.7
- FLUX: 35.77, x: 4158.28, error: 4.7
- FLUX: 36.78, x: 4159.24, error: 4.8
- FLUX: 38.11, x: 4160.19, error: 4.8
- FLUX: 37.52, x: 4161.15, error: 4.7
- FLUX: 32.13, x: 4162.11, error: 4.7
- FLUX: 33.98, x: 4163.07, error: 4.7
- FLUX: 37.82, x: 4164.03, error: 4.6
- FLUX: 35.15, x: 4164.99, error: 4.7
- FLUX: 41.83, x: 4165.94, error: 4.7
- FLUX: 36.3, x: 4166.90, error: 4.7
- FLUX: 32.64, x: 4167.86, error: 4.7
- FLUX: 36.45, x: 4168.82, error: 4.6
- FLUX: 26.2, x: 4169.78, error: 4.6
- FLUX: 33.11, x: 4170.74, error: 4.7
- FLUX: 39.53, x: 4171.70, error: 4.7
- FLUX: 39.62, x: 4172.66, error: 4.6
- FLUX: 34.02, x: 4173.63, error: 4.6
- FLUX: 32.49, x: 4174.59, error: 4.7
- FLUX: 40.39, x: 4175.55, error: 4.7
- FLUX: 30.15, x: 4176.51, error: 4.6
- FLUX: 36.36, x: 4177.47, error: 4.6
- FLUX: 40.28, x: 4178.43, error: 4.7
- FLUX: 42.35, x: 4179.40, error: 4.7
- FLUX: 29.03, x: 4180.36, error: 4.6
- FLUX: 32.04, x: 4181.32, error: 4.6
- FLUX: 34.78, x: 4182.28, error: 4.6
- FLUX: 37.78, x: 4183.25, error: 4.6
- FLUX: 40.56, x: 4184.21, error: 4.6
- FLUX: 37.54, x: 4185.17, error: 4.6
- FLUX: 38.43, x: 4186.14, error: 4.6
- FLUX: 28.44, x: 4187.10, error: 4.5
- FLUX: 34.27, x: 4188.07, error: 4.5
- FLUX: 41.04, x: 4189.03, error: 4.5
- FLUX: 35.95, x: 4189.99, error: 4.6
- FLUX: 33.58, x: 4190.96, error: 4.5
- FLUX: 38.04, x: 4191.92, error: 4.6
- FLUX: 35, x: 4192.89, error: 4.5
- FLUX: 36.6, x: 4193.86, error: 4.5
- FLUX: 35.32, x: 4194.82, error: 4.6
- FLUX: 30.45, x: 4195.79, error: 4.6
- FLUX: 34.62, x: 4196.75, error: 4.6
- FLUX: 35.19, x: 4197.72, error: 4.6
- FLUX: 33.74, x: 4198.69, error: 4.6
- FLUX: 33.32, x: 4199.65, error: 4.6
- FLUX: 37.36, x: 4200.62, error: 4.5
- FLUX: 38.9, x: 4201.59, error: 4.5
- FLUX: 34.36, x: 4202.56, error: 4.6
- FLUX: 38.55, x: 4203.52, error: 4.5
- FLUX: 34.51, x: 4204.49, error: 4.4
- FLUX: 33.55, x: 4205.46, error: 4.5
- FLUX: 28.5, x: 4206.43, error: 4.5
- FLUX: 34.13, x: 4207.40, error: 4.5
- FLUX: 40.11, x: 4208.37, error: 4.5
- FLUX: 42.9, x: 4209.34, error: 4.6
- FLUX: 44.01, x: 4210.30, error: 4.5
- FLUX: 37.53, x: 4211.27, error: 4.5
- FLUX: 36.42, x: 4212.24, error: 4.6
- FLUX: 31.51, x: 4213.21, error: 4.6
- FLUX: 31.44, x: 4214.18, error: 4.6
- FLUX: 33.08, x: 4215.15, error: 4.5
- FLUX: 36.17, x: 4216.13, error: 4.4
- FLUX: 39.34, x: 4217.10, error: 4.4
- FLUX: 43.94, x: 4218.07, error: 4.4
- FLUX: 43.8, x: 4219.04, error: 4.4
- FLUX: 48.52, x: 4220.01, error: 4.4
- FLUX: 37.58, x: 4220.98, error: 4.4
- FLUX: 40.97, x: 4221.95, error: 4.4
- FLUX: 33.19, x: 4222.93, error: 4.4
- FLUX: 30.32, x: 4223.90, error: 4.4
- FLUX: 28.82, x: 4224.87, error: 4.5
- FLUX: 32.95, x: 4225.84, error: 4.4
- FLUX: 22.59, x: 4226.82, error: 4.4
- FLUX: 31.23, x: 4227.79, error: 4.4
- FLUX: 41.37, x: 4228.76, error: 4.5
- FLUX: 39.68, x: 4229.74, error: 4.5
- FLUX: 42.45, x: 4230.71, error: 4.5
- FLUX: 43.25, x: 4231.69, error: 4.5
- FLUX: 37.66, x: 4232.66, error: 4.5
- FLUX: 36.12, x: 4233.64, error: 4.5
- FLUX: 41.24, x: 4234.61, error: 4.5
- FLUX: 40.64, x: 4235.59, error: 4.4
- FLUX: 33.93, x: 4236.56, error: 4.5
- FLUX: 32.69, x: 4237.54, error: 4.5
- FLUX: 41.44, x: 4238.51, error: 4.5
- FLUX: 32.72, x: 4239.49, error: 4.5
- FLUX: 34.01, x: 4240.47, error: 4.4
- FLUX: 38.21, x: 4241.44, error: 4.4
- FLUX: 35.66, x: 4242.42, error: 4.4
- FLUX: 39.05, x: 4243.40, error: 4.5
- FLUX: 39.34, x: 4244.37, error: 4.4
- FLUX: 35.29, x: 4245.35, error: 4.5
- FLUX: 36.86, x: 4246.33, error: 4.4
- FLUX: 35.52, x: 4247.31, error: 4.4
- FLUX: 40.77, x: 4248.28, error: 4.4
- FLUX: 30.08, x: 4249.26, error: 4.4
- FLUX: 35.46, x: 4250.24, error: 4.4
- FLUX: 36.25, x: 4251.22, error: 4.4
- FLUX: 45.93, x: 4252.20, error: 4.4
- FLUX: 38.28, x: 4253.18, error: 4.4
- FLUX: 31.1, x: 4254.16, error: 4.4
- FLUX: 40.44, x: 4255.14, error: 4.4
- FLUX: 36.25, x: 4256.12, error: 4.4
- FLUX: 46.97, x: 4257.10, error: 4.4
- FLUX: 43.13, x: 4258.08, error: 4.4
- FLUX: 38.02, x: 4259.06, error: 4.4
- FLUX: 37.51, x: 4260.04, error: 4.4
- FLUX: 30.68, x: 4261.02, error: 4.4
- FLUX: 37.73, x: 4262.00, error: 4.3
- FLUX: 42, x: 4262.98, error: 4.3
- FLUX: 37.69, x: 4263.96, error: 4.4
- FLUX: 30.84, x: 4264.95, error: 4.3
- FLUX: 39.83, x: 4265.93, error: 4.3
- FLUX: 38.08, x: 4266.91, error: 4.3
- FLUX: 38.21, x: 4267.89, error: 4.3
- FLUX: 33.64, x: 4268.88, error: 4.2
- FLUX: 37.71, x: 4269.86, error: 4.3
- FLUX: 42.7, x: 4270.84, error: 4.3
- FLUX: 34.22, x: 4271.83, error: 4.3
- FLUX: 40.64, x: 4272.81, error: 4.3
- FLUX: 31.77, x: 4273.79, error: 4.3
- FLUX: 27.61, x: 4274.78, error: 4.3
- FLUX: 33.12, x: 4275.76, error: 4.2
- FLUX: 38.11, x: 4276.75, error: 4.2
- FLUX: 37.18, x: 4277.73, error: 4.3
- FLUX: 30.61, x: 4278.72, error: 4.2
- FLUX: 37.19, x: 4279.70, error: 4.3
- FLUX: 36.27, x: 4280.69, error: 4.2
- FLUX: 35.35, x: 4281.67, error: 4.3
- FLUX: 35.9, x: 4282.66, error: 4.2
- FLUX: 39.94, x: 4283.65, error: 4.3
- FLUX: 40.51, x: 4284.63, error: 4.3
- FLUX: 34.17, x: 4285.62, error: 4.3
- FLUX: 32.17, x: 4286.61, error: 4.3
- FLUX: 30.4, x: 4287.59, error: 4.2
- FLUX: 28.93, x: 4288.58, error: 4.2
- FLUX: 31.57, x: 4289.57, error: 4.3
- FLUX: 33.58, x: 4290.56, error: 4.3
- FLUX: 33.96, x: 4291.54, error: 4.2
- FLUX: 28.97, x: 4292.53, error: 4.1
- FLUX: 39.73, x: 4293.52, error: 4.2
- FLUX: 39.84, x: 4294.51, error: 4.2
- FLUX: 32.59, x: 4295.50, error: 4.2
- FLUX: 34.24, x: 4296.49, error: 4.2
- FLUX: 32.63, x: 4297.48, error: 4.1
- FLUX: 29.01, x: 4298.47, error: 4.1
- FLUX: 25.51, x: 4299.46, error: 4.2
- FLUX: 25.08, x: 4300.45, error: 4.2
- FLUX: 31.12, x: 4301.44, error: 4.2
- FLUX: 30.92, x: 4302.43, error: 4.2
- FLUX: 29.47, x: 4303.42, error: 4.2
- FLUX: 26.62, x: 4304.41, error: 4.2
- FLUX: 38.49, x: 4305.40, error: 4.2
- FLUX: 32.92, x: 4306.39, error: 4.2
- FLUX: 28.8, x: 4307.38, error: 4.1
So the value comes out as -0.032 mag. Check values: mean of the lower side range 32.5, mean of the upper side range 36.9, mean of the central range 35.1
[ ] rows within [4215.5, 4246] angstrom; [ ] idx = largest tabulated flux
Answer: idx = 48.52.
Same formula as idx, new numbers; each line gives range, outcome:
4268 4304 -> 42.7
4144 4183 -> 42.35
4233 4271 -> 46.97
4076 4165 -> 43.17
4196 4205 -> 38.9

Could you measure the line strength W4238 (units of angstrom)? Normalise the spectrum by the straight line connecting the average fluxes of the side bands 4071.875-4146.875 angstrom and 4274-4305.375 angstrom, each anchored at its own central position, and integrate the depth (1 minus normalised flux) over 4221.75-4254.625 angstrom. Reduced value -2.8 angstrom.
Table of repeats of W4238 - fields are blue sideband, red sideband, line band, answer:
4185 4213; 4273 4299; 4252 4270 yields -1.75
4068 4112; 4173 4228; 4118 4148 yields -1.05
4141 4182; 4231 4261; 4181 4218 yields 0.51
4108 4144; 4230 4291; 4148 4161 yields 0.20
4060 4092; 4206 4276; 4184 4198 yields 0.42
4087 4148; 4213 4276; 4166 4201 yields 0.14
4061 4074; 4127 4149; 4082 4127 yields 3.95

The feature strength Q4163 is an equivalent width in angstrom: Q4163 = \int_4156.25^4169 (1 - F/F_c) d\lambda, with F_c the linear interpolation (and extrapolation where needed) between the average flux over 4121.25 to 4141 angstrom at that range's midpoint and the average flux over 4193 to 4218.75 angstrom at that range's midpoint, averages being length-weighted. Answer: 0.2 angstrom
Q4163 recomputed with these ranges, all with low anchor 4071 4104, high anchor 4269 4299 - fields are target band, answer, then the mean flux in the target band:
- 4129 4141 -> -0.9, 36.9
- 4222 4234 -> -0.2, 35.2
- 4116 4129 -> -0.7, 36.1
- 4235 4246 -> -0.7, 36.7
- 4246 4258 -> -1.2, 38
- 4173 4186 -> -0.6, 36.1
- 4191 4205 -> -0.4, 35.4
